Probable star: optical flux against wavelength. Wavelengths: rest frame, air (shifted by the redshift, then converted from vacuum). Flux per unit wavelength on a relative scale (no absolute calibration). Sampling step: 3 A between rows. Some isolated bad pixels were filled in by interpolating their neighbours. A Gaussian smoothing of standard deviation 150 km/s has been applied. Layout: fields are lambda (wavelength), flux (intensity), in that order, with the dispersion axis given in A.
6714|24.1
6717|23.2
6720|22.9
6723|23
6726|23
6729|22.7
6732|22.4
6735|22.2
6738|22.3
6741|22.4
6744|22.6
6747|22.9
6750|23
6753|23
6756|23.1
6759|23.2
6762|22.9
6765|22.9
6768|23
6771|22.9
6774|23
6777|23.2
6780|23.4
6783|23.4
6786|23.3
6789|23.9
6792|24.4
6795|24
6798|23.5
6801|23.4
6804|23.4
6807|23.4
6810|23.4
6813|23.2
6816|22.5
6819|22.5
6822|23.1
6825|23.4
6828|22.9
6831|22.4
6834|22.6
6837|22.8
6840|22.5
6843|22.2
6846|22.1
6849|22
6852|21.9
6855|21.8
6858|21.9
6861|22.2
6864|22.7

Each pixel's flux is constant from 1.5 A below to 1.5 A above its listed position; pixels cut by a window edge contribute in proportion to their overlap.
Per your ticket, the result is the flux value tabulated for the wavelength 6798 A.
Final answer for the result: 23.5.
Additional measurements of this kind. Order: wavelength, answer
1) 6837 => 22.8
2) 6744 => 22.6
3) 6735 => 22.2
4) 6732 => 22.4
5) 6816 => 22.5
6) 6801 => 23.4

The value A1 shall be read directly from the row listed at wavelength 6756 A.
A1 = 23.1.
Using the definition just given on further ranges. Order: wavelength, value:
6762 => 22.9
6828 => 22.9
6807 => 23.4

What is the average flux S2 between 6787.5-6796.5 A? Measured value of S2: 24.1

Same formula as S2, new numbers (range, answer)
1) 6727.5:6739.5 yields 22.4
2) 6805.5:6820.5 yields 23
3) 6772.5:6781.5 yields 23.2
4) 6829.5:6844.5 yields 22.5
